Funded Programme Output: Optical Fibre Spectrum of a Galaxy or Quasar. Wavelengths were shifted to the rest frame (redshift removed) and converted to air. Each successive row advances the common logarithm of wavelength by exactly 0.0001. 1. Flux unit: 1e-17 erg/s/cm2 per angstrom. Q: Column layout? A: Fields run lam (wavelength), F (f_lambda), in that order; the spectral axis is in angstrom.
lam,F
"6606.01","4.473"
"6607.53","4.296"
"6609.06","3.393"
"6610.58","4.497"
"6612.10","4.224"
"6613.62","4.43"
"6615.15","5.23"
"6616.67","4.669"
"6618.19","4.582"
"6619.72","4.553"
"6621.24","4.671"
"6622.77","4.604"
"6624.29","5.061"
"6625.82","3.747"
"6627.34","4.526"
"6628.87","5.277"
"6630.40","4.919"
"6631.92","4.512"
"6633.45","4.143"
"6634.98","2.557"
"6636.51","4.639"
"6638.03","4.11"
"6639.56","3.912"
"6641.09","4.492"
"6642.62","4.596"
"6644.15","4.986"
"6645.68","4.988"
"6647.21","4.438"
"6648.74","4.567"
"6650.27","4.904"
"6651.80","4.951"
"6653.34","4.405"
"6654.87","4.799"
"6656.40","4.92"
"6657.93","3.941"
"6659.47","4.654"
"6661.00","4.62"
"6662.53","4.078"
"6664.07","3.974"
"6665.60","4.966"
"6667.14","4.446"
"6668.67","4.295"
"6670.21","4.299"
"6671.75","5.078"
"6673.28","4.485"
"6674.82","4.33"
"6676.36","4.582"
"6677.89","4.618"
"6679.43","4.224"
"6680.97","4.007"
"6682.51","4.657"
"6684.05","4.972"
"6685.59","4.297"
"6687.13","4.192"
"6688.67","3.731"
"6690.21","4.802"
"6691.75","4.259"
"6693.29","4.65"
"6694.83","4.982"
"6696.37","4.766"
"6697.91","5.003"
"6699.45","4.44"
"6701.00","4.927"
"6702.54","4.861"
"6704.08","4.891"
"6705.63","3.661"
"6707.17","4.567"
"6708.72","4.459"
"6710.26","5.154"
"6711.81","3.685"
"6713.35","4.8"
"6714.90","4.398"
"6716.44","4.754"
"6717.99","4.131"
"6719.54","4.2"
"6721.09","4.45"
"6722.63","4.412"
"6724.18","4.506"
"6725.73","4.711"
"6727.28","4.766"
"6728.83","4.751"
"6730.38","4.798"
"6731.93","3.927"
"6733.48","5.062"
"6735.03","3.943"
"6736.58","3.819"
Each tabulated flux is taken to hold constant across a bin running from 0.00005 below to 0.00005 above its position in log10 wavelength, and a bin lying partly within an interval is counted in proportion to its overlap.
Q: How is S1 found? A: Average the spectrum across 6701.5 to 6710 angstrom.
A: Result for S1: 4.54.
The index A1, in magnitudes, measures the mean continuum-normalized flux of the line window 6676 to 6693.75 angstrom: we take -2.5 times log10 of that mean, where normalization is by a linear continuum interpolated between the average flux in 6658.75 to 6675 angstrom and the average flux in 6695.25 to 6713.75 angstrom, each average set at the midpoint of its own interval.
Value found 0.03 mag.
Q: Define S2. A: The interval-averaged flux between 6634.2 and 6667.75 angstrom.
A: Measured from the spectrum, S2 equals 4.45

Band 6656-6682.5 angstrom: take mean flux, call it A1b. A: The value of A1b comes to 4.44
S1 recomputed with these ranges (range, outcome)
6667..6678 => 4.52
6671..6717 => 4.54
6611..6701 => 4.52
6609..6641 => 4.42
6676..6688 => 4.43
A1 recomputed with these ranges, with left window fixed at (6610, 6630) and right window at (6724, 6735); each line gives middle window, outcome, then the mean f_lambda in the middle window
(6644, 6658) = -0.022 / 4.72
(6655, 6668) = 0.036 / 4.47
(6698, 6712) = 0.009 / 4.57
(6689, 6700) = -0.014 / 4.67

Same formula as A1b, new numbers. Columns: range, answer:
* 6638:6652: 4.61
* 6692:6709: 4.65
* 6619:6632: 4.66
